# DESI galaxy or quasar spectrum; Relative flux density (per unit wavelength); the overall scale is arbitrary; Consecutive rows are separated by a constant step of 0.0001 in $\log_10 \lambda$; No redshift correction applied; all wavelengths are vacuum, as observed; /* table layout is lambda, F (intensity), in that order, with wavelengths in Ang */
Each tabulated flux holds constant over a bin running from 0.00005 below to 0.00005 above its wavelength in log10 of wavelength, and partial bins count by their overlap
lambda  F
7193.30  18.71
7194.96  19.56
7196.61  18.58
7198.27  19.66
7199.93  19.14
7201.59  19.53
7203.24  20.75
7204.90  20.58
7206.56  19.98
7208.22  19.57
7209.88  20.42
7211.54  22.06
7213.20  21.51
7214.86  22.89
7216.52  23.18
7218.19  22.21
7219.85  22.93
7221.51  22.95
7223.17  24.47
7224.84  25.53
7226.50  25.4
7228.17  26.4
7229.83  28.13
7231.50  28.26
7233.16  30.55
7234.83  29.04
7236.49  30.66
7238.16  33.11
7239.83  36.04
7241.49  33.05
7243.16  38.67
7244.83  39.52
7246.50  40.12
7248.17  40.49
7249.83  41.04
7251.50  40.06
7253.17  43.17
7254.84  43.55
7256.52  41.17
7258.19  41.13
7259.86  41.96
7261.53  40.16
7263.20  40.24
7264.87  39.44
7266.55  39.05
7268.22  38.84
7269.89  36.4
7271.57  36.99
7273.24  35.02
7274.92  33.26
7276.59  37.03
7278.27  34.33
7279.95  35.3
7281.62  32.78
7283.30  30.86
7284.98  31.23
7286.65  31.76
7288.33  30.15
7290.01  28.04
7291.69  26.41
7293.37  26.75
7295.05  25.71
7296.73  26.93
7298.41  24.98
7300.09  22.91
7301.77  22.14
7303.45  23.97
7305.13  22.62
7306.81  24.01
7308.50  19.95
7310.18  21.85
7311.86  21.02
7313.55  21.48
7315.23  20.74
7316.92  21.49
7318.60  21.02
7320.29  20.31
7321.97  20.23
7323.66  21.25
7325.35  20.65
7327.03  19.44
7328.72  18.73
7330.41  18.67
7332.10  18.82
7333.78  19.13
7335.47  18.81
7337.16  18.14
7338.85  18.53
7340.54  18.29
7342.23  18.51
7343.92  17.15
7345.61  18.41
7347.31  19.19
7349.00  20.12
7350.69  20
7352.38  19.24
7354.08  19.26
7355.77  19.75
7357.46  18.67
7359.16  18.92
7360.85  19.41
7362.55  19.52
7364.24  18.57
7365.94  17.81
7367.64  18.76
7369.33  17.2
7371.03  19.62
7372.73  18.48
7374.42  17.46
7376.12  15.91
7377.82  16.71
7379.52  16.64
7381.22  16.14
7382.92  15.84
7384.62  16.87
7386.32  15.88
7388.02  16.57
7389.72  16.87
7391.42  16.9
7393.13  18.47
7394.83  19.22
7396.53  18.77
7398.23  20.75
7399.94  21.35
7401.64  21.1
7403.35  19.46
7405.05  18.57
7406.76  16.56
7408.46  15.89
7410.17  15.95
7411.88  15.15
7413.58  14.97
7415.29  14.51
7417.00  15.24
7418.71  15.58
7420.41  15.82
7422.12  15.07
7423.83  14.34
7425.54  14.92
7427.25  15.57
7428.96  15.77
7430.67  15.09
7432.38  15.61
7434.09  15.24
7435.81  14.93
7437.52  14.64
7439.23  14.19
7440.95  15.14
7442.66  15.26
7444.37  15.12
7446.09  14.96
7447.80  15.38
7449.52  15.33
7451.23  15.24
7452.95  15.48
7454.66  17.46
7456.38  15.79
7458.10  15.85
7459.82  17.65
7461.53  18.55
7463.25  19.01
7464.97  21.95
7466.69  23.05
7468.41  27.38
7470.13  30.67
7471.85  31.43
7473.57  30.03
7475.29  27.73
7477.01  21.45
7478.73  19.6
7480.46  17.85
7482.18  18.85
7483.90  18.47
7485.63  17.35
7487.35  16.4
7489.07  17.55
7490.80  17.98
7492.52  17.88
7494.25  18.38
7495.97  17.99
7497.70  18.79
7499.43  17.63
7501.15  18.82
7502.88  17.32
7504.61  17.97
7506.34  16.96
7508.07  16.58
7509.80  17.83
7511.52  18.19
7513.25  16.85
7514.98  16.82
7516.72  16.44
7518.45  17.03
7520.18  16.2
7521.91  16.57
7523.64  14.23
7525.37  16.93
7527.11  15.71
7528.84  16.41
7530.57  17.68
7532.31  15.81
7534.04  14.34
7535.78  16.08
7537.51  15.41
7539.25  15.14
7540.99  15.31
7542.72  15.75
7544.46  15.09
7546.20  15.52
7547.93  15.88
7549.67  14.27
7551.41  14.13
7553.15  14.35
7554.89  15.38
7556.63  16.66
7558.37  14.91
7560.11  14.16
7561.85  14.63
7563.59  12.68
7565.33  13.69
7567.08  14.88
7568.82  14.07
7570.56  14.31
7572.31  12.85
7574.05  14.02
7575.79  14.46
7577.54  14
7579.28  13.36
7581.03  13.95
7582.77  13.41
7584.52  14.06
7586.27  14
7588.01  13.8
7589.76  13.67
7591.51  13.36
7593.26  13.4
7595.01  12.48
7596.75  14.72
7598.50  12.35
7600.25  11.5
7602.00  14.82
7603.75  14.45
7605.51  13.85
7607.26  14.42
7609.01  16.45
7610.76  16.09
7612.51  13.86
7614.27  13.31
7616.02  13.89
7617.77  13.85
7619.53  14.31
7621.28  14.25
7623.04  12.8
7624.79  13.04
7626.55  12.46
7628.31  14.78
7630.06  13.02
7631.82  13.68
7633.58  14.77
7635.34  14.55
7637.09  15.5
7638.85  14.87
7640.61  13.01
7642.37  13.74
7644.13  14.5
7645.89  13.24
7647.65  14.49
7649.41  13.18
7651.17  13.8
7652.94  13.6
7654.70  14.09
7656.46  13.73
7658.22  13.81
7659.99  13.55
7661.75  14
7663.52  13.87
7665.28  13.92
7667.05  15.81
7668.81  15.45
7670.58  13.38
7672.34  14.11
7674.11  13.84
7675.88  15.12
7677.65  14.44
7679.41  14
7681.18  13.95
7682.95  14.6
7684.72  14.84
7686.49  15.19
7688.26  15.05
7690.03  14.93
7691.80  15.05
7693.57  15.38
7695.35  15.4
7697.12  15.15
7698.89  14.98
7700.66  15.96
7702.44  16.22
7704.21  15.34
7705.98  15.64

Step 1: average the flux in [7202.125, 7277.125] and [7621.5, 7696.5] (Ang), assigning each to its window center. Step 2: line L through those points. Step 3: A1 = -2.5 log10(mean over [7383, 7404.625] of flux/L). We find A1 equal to 0.35 mag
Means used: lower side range 31.9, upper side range 14.2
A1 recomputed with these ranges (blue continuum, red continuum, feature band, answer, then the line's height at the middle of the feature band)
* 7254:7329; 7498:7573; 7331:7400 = 0.35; 25.2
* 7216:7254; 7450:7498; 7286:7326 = 0.20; 28.2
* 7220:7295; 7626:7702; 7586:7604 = 0.30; 17.7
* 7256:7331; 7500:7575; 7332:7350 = 0.36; 26.1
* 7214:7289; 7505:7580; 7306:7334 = 0.39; 29.4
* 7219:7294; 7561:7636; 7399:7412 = 0.36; 25.3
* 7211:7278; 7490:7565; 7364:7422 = 0.37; 24.4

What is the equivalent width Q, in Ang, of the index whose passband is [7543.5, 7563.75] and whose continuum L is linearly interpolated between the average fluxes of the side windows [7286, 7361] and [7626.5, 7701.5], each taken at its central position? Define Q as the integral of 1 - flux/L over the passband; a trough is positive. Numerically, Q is 2.1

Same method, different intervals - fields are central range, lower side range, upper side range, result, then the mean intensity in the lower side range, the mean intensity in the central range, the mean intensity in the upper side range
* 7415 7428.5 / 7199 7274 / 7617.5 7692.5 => 4.84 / 31.2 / 15.2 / 14.1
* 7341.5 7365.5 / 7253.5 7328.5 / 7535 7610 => 6.46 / 29.4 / 19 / 14.3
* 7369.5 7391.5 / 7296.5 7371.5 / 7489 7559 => 2.60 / 20.1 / 16.9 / 16.4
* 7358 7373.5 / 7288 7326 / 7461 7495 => 2.69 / 23.2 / 18.7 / 21.6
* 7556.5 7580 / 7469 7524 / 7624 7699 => 4.09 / 19.3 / 14.1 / 14.3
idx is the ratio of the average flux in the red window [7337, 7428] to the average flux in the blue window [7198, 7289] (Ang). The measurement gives 0.6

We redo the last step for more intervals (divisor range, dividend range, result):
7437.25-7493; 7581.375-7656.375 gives 0.72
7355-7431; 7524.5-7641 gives 0.83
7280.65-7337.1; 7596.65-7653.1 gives 0.60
